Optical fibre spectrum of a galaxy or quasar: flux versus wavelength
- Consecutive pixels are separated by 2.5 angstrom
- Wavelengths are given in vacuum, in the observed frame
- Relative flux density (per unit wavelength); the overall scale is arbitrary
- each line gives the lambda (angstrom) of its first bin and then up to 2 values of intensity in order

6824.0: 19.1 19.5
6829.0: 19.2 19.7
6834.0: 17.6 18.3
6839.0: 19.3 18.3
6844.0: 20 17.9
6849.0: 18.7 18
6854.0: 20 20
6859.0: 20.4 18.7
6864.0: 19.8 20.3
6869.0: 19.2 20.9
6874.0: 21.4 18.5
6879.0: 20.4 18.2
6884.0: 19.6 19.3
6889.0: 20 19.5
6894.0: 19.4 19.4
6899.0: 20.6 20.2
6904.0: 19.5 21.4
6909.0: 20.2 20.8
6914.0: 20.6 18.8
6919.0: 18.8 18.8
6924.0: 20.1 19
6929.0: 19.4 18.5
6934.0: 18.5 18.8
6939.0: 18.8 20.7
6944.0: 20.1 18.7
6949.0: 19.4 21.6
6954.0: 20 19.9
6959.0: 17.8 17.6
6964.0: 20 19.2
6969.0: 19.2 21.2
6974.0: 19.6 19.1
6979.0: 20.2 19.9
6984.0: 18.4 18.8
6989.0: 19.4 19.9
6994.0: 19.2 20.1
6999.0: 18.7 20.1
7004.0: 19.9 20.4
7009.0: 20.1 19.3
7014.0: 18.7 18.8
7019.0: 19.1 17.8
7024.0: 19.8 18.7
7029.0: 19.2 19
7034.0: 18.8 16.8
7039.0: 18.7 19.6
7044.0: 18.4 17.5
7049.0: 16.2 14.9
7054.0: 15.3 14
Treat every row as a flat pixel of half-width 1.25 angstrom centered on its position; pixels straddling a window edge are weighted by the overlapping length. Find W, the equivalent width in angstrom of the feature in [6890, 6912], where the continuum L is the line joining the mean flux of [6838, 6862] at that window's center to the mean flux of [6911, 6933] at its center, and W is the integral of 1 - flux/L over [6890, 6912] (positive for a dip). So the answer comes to -0.9 angstrom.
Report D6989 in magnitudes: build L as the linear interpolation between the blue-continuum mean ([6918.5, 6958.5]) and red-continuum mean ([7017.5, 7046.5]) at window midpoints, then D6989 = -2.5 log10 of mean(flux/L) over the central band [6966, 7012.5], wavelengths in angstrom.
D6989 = -0.034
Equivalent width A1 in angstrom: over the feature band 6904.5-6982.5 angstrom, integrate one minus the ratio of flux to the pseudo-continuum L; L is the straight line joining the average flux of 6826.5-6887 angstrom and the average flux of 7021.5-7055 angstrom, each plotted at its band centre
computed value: -3.8 angstrom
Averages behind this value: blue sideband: 19.3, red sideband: 17.9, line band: 19.6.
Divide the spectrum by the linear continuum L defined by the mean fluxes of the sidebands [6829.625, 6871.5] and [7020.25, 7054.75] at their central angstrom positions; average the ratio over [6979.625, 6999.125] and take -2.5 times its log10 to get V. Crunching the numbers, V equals -0.06 mag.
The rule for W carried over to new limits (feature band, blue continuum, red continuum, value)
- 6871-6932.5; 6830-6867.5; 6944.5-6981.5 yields -1.3 angstrom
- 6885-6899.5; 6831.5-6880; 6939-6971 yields -0.2 angstrom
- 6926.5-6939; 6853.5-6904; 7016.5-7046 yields 0.4 angstrom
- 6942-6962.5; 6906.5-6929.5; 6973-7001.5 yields 0.1 angstrom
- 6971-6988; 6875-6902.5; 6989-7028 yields -0.1 angstrom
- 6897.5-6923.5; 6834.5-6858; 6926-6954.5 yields -0.9 angstrom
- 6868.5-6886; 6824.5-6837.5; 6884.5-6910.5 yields -0.1 angstrom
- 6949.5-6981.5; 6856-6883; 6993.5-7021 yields -0.1 angstrom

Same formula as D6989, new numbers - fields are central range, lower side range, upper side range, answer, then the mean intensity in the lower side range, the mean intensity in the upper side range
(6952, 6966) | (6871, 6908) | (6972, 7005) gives 0.02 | 19.9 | 19.5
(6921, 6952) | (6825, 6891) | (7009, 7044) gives -0.02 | 19.4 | 18.8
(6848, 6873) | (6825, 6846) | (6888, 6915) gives -0.01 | 18.9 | 20.1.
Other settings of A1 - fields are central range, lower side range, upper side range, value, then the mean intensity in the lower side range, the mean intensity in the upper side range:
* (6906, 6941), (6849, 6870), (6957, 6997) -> -0.1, 19.5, 19.3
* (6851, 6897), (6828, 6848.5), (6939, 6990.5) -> -1.6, 18.8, 19.5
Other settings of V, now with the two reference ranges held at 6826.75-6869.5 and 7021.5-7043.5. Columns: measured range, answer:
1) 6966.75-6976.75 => -0.051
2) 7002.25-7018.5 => -0.041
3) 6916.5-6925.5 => -0.010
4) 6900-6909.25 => -0.073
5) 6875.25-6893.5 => -0.016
